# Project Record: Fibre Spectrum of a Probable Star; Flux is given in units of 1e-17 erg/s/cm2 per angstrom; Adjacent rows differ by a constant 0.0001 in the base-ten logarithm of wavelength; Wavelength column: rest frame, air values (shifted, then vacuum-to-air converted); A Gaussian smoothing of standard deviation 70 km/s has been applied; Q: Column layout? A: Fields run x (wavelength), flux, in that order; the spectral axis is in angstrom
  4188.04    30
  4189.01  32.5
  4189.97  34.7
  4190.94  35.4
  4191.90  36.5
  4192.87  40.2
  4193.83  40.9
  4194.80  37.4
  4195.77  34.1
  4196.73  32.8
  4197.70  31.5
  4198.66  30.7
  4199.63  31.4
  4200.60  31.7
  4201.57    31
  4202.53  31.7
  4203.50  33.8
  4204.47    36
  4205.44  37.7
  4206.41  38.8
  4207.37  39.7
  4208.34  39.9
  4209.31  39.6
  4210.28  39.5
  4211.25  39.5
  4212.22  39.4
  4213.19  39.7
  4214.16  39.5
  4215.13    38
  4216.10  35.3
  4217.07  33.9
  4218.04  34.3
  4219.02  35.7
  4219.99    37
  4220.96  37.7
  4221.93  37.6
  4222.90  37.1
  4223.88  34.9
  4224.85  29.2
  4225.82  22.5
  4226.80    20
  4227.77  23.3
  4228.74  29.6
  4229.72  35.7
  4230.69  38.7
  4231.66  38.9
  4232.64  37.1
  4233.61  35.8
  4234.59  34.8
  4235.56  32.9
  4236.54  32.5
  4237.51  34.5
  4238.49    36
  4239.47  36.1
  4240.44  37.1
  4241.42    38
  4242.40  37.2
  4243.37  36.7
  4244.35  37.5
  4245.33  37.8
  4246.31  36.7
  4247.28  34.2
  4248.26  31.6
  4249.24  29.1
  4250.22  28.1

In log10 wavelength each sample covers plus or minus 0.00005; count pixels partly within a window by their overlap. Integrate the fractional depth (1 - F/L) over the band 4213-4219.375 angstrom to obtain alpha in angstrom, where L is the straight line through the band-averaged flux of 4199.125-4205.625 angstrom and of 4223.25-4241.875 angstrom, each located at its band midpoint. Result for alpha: -0.7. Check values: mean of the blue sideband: 33.1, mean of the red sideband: 33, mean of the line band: 36.5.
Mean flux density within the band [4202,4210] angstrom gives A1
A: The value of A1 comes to 37.2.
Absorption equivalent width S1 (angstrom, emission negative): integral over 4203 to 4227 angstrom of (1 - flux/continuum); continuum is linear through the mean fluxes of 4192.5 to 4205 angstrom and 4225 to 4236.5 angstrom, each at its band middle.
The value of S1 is -2.3 angstrom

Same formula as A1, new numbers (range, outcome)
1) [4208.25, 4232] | 35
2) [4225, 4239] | 32.2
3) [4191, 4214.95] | 36.4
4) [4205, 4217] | 38.7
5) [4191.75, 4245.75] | 35.3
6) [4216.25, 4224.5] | 35.9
